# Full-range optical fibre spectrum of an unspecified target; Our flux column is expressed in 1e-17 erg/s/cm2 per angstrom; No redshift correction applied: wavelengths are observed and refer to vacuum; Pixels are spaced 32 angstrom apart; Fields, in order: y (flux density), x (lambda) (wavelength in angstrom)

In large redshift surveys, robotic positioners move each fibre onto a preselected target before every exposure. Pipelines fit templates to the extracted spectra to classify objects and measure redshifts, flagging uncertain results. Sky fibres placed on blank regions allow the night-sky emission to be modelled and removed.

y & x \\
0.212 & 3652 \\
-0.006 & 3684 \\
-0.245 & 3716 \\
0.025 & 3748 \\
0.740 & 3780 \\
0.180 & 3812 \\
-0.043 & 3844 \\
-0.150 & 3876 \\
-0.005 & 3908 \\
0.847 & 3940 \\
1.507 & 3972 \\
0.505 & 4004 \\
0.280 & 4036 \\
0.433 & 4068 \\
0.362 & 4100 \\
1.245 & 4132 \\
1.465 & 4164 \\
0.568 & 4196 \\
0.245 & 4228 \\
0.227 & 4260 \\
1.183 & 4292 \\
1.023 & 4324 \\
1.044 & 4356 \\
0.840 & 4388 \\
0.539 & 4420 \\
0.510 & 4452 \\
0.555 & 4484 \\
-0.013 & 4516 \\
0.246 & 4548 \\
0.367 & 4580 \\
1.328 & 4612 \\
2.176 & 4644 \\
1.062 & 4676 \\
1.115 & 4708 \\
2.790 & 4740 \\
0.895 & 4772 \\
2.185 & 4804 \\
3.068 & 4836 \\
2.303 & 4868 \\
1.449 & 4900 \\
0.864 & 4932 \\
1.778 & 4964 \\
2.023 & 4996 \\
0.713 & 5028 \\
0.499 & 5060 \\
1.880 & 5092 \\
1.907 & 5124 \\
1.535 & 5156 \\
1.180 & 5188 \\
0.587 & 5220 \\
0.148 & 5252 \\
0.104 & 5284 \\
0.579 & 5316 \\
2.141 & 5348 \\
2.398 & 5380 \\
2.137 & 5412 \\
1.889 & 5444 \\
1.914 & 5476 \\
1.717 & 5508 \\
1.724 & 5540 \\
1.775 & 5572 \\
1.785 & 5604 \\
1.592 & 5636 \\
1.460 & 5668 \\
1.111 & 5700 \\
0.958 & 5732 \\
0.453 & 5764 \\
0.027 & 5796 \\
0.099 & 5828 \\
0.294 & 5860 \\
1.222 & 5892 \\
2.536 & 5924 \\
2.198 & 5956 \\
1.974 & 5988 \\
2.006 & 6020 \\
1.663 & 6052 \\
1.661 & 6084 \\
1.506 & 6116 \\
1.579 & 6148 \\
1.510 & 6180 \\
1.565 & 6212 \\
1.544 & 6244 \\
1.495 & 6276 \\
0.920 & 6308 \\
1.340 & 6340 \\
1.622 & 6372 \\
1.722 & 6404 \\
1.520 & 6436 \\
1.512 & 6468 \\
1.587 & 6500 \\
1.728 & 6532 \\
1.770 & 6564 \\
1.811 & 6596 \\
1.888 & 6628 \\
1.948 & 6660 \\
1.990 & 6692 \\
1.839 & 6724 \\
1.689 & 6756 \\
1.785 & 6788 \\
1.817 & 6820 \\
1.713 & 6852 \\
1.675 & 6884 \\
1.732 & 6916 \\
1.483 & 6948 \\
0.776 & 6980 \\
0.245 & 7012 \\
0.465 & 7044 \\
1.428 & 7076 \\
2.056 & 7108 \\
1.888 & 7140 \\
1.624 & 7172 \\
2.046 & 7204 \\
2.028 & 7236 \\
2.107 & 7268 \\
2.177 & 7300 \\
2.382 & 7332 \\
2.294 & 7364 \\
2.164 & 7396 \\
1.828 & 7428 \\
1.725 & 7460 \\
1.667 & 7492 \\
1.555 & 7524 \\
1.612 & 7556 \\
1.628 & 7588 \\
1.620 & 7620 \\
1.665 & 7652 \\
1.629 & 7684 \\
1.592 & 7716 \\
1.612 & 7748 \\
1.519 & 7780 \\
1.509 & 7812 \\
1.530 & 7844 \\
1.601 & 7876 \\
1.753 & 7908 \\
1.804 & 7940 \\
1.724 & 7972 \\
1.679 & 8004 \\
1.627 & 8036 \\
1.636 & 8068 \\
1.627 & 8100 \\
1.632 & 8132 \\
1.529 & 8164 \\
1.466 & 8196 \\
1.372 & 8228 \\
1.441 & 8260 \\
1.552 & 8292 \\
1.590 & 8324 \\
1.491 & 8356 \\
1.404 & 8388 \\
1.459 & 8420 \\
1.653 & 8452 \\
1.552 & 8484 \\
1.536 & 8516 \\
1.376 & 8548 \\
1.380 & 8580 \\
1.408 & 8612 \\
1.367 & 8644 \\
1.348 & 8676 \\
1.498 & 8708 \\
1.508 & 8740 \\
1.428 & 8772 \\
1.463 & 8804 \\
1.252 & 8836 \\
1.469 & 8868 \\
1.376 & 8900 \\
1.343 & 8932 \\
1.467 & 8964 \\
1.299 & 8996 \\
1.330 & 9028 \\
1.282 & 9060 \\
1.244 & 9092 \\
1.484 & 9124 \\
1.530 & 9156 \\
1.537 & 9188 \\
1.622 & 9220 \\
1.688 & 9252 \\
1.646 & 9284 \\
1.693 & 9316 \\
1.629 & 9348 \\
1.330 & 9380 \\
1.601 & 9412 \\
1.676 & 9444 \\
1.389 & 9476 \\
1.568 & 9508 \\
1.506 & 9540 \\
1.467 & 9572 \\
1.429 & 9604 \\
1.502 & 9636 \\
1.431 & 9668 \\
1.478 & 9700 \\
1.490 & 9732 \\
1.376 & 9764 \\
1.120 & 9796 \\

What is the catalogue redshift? 0.632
